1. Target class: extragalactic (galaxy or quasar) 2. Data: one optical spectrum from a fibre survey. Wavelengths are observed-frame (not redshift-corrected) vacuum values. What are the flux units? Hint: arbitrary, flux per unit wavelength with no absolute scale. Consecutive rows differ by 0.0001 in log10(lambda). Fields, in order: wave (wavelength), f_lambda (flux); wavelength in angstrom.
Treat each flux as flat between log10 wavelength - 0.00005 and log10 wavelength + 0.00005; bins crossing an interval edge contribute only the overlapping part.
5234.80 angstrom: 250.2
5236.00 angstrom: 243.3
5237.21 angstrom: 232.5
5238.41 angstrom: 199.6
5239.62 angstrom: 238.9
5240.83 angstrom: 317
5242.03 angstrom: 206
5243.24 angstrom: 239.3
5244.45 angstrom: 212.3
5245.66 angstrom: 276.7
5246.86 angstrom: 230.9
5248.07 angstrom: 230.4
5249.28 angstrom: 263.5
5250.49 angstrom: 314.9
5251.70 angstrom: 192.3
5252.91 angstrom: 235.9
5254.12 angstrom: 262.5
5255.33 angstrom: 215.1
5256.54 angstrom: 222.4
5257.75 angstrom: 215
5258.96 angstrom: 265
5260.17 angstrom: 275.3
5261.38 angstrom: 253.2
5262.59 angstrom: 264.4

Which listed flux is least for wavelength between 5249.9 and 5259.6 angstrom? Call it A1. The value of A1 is 192.3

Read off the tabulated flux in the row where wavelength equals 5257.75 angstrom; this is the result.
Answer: 215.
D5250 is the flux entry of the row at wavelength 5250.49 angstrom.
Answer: 314.9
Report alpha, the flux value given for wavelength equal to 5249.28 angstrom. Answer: 263.5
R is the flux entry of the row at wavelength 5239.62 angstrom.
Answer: 238.9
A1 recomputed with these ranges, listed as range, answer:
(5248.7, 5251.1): 263.5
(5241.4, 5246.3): 206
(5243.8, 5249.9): 212.3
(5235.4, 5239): 199.6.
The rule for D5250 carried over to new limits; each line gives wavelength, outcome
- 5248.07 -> 230.4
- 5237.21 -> 232.5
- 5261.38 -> 253.2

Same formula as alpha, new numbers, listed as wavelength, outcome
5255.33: 215.1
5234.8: 250.2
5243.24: 239.3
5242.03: 206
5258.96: 265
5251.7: 192.3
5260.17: 275.3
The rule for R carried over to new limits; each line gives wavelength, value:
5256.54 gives 222.4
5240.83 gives 317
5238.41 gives 199.6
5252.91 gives 235.9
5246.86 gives 230.9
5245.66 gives 276.7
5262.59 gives 264.4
